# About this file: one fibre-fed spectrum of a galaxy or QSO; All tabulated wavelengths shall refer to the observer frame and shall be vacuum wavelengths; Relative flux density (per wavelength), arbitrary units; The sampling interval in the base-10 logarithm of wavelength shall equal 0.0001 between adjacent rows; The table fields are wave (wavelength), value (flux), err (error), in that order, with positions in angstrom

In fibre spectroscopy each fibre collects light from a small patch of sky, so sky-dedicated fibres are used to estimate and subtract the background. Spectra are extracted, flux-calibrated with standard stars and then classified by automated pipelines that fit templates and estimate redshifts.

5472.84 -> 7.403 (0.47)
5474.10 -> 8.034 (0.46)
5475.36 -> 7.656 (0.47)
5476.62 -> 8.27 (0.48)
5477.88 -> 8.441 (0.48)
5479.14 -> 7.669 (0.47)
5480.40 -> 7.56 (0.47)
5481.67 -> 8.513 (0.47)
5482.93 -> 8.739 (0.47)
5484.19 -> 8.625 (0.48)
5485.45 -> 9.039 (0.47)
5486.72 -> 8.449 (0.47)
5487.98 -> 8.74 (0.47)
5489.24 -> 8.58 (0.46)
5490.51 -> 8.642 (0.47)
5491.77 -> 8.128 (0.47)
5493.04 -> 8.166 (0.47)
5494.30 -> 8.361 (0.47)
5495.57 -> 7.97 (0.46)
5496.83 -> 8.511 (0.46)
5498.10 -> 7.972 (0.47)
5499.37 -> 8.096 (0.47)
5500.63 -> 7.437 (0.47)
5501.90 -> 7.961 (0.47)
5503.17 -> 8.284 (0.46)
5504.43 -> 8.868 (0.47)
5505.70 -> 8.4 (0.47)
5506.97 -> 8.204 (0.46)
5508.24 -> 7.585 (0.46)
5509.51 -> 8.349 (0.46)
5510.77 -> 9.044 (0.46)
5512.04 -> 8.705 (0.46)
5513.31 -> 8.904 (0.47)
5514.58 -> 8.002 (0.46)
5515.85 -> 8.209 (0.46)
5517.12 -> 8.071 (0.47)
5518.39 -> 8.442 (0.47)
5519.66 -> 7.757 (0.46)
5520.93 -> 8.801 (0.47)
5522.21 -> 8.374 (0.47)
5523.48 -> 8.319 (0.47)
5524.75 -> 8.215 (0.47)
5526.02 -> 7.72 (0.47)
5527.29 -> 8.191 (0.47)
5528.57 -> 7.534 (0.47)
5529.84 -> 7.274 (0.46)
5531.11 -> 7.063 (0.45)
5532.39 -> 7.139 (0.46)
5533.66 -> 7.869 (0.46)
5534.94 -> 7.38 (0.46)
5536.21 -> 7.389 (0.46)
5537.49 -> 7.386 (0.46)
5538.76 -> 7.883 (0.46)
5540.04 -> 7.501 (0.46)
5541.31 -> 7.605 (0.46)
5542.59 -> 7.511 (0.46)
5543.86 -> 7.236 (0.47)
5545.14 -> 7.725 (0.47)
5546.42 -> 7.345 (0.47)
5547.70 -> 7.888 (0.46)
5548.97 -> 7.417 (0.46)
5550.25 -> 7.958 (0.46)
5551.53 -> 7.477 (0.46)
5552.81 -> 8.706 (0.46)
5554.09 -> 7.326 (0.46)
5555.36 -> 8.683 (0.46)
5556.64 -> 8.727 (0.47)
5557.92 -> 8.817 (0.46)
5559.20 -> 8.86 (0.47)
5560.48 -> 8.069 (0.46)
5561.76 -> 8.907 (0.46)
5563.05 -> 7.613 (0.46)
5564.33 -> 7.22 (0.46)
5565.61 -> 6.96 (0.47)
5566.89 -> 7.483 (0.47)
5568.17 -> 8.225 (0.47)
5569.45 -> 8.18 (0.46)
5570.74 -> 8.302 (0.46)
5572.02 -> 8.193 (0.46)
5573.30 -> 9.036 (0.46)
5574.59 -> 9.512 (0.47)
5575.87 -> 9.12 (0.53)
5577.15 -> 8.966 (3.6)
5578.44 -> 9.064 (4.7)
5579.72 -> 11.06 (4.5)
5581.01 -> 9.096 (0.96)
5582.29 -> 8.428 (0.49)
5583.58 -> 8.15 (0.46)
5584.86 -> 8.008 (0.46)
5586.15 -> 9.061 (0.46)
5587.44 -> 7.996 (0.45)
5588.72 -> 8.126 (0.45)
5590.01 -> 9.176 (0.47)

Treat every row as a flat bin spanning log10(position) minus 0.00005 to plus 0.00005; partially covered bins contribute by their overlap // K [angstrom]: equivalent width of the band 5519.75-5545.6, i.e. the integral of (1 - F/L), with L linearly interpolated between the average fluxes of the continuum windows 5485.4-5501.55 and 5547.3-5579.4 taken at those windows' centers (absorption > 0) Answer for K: 1.8 angstrom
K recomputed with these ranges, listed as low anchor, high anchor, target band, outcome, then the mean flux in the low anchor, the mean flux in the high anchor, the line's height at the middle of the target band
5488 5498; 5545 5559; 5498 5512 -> 0.08 angstrom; 8.34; 8.04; 8.28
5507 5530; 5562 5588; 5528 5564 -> 2.41 angstrom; 8.21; 8.49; 8.35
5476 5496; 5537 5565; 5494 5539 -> 0.61 angstrom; 8.37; 7.91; 8.15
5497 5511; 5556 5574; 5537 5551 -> 1.02 angstrom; 8.19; 8.18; 8.19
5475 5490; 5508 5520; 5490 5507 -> 0.30 angstrom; 8.37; 8.35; 8.36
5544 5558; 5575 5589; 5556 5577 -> 0.15 angstrom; 7.95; 8.86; 8.4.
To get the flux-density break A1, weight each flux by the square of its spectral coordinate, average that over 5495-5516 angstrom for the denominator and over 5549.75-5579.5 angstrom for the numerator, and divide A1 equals 1.03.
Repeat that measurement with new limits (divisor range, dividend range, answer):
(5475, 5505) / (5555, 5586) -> 1.06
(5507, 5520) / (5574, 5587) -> 1.11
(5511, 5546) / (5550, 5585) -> 1.09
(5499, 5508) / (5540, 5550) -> 0.94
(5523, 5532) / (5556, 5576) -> 1.09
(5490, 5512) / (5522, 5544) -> 0.94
